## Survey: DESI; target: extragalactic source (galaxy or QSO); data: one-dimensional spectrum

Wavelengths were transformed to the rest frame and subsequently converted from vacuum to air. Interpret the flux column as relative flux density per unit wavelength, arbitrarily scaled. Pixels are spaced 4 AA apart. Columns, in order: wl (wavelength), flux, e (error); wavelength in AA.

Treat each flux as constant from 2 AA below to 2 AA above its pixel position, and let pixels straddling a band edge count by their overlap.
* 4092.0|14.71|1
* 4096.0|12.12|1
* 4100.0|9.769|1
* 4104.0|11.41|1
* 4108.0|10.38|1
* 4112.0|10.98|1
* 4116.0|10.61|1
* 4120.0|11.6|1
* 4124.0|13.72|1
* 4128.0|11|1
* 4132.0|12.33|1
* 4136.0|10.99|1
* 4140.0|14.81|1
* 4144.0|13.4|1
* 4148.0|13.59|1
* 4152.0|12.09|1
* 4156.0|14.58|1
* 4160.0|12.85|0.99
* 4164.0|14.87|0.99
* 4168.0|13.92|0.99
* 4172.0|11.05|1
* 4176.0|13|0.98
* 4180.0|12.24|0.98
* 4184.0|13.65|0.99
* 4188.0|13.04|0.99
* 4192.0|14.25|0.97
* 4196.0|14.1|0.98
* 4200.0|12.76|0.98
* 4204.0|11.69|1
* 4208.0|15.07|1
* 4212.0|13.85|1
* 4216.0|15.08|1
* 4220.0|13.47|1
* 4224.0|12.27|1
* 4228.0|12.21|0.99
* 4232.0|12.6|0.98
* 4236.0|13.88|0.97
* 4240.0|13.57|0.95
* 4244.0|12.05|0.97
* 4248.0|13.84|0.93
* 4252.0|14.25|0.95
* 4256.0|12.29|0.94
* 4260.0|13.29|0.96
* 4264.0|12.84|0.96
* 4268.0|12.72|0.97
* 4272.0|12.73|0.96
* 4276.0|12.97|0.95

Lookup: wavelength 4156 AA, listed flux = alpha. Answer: 14.58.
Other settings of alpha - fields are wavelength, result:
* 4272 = 12.73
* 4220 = 13.47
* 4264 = 12.84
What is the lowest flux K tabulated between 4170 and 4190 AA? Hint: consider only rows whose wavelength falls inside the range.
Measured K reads 11.05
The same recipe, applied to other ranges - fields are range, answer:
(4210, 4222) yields 13.47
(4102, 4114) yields 10.38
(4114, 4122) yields 10.61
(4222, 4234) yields 12.21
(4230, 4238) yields 12.6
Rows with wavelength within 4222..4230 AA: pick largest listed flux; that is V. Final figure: 12.27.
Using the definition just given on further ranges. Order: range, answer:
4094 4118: 12.12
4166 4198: 14.25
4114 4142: 14.81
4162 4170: 14.87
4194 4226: 15.08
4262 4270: 12.84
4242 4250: 13.84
